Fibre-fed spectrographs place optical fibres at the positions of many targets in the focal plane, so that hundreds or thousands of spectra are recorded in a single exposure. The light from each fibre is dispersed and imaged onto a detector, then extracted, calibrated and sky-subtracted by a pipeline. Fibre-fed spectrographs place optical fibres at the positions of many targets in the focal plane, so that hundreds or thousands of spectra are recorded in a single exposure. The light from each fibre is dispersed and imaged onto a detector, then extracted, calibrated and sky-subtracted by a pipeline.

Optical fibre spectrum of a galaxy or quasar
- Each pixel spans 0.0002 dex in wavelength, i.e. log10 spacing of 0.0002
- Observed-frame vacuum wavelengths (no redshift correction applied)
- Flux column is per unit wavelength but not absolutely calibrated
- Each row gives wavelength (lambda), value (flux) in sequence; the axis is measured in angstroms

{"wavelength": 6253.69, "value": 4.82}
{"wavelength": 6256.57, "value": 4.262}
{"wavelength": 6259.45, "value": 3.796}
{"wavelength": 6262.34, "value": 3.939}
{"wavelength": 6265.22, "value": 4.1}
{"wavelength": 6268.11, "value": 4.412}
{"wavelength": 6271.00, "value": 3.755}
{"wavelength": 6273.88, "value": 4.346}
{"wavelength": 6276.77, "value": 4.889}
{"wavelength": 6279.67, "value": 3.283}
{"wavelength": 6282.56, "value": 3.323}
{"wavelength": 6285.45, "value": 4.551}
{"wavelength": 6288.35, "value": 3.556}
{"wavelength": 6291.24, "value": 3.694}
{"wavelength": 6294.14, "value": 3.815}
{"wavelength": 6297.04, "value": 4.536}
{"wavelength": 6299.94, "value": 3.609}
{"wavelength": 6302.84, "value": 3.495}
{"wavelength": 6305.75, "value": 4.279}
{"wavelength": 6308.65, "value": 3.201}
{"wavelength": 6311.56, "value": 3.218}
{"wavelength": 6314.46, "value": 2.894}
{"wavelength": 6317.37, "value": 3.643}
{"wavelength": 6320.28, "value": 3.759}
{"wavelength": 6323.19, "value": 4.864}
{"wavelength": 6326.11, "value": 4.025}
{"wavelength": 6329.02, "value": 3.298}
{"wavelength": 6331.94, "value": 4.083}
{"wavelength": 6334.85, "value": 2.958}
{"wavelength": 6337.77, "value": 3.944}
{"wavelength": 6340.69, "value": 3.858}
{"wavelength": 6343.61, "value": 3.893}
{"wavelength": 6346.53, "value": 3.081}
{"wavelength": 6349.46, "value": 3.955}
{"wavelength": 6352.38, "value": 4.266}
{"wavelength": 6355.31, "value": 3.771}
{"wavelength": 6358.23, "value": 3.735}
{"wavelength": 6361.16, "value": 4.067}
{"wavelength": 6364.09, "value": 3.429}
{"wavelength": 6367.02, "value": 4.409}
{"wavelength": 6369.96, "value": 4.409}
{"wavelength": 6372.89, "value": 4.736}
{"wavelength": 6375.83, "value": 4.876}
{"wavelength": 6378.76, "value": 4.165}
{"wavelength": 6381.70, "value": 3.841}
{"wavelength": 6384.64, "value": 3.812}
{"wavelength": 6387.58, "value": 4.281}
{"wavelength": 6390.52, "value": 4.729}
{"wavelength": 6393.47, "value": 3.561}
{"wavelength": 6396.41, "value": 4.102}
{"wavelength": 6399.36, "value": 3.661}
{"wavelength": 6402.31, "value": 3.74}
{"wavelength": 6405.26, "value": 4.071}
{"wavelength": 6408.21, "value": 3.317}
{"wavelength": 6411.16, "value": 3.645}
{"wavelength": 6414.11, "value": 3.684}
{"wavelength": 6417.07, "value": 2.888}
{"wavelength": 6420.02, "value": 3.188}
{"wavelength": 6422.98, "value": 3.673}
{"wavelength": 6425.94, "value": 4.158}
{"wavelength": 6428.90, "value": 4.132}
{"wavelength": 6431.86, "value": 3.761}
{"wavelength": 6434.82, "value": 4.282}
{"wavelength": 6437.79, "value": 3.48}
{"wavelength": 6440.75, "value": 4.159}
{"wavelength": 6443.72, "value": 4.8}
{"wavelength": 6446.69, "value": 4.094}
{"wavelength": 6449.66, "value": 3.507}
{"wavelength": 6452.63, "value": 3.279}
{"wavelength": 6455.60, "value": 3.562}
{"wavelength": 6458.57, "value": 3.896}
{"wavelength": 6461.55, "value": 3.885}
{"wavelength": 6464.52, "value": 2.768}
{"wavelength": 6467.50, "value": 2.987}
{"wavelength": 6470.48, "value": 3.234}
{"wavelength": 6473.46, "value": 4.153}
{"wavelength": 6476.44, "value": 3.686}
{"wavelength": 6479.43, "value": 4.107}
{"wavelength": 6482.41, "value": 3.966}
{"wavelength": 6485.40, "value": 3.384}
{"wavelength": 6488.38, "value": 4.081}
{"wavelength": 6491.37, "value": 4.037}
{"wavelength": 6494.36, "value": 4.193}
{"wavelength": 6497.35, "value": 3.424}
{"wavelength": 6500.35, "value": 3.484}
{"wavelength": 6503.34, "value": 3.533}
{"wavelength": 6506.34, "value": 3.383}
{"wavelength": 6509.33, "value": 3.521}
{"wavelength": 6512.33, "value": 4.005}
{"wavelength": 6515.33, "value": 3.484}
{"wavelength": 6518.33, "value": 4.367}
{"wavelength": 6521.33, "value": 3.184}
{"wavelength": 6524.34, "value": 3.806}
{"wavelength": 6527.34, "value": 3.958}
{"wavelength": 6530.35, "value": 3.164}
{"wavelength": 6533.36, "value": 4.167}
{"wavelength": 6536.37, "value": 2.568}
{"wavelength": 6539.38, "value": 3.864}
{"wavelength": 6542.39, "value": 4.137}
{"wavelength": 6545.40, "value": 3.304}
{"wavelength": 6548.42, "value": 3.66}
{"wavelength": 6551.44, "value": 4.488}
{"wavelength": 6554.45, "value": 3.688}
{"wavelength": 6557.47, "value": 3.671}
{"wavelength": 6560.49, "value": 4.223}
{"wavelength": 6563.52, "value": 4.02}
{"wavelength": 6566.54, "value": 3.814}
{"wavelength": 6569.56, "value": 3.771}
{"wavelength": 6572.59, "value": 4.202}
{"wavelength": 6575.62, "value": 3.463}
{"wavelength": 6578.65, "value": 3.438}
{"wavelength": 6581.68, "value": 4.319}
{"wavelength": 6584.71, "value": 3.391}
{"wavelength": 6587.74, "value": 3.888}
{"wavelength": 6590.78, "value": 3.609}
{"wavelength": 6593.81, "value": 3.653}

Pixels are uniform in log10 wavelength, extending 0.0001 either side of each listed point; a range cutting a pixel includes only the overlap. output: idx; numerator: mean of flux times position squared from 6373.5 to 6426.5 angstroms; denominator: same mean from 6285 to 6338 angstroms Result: 1.1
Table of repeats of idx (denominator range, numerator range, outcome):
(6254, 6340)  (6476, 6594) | 1.05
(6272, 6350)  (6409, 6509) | 1.03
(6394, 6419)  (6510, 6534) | 1.07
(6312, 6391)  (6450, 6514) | 0.96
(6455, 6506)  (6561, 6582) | 1.08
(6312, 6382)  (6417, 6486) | 0.99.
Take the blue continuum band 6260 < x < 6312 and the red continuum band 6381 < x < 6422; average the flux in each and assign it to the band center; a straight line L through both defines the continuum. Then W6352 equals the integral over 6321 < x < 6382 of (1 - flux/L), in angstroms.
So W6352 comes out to -2.8 angstroms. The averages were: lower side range 3.9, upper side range 3.75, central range 3.98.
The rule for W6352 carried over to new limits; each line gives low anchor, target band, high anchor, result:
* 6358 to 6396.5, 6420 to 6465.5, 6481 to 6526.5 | 1.40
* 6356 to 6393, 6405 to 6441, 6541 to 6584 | 3.50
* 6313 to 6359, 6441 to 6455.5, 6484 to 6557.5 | -0.71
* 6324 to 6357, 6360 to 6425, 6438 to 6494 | -2.81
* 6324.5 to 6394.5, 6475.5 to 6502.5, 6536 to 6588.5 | 0.33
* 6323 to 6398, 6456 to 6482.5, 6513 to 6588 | 1.71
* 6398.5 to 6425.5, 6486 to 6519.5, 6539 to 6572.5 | 0.10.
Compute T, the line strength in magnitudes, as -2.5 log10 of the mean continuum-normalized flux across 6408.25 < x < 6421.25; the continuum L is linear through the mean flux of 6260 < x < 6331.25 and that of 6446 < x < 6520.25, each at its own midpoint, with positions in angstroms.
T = 0.12 mag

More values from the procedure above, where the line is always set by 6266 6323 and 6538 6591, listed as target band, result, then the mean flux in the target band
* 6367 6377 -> -0.20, 4.62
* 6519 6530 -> 0.05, 3.65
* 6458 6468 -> 0.14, 3.38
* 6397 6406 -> 0.00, 3.83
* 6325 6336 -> 0.07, 3.6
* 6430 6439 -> -0.01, 3.86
